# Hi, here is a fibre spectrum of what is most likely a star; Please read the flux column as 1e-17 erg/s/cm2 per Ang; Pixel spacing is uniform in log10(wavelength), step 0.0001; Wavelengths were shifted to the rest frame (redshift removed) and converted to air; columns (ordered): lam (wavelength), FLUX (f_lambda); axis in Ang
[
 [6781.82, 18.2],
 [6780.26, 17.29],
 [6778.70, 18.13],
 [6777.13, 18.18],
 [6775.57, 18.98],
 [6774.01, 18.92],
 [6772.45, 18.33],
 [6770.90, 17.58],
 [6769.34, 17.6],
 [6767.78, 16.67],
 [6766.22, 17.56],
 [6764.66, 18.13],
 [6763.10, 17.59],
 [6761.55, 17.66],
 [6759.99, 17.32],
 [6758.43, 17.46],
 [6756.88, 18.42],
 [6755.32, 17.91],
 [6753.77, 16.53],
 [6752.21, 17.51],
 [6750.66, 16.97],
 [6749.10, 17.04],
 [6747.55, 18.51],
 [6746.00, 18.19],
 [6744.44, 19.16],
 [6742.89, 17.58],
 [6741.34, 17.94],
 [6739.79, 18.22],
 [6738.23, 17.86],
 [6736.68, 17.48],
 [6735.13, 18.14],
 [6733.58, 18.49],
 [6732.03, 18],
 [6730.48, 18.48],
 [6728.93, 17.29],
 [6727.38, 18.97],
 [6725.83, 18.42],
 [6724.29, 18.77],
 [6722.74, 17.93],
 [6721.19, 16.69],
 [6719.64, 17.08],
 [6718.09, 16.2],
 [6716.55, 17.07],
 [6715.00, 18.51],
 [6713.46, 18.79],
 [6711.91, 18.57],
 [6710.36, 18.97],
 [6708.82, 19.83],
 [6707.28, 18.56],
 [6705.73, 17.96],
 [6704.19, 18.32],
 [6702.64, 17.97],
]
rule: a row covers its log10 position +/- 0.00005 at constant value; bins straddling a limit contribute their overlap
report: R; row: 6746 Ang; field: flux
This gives 18.19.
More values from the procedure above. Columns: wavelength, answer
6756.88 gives 18.42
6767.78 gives 16.67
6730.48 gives 18.48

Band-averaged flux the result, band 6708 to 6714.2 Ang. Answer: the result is 19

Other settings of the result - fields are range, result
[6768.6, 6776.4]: 18.3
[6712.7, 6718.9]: 17.7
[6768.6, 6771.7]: 17.6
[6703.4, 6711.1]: 18.7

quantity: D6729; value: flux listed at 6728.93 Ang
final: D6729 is 17.29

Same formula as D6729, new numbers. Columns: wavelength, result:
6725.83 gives 18.42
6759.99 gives 17.32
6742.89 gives 17.58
